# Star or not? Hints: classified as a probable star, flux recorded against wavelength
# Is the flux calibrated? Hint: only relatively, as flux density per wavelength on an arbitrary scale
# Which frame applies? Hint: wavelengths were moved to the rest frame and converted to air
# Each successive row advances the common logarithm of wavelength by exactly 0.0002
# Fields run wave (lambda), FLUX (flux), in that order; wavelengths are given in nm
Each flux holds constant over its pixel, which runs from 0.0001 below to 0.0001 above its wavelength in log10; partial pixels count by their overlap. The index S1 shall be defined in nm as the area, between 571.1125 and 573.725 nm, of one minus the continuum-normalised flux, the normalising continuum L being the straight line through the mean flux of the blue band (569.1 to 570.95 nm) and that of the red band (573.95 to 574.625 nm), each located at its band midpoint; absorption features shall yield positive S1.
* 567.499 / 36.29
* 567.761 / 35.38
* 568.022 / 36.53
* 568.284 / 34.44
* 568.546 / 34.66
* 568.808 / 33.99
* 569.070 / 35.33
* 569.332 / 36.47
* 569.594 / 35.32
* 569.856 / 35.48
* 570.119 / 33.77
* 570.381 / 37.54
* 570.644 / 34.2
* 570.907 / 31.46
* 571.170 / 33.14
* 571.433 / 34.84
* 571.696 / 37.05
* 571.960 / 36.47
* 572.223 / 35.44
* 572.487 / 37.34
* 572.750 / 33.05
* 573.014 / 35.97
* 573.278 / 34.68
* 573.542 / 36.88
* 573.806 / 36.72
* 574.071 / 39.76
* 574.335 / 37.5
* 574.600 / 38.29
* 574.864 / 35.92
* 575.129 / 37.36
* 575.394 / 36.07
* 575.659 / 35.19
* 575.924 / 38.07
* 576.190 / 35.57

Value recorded 0.10 nm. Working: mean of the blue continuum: 35.1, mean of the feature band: 35.6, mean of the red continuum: 38.5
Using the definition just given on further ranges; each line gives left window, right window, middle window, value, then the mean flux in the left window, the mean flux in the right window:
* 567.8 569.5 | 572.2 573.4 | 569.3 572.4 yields 0.02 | 35.3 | 35.3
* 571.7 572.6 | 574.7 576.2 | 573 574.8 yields -0.03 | 36.5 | 36.5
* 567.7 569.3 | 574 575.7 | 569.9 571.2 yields 0.06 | 35.1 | 37.2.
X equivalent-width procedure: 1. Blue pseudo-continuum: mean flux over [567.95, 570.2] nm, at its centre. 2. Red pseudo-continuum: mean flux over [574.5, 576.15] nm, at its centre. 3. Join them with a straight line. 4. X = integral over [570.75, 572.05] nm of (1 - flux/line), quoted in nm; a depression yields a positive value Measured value 0.043 nm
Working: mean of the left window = 35.1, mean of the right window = 36.7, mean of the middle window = 34.5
